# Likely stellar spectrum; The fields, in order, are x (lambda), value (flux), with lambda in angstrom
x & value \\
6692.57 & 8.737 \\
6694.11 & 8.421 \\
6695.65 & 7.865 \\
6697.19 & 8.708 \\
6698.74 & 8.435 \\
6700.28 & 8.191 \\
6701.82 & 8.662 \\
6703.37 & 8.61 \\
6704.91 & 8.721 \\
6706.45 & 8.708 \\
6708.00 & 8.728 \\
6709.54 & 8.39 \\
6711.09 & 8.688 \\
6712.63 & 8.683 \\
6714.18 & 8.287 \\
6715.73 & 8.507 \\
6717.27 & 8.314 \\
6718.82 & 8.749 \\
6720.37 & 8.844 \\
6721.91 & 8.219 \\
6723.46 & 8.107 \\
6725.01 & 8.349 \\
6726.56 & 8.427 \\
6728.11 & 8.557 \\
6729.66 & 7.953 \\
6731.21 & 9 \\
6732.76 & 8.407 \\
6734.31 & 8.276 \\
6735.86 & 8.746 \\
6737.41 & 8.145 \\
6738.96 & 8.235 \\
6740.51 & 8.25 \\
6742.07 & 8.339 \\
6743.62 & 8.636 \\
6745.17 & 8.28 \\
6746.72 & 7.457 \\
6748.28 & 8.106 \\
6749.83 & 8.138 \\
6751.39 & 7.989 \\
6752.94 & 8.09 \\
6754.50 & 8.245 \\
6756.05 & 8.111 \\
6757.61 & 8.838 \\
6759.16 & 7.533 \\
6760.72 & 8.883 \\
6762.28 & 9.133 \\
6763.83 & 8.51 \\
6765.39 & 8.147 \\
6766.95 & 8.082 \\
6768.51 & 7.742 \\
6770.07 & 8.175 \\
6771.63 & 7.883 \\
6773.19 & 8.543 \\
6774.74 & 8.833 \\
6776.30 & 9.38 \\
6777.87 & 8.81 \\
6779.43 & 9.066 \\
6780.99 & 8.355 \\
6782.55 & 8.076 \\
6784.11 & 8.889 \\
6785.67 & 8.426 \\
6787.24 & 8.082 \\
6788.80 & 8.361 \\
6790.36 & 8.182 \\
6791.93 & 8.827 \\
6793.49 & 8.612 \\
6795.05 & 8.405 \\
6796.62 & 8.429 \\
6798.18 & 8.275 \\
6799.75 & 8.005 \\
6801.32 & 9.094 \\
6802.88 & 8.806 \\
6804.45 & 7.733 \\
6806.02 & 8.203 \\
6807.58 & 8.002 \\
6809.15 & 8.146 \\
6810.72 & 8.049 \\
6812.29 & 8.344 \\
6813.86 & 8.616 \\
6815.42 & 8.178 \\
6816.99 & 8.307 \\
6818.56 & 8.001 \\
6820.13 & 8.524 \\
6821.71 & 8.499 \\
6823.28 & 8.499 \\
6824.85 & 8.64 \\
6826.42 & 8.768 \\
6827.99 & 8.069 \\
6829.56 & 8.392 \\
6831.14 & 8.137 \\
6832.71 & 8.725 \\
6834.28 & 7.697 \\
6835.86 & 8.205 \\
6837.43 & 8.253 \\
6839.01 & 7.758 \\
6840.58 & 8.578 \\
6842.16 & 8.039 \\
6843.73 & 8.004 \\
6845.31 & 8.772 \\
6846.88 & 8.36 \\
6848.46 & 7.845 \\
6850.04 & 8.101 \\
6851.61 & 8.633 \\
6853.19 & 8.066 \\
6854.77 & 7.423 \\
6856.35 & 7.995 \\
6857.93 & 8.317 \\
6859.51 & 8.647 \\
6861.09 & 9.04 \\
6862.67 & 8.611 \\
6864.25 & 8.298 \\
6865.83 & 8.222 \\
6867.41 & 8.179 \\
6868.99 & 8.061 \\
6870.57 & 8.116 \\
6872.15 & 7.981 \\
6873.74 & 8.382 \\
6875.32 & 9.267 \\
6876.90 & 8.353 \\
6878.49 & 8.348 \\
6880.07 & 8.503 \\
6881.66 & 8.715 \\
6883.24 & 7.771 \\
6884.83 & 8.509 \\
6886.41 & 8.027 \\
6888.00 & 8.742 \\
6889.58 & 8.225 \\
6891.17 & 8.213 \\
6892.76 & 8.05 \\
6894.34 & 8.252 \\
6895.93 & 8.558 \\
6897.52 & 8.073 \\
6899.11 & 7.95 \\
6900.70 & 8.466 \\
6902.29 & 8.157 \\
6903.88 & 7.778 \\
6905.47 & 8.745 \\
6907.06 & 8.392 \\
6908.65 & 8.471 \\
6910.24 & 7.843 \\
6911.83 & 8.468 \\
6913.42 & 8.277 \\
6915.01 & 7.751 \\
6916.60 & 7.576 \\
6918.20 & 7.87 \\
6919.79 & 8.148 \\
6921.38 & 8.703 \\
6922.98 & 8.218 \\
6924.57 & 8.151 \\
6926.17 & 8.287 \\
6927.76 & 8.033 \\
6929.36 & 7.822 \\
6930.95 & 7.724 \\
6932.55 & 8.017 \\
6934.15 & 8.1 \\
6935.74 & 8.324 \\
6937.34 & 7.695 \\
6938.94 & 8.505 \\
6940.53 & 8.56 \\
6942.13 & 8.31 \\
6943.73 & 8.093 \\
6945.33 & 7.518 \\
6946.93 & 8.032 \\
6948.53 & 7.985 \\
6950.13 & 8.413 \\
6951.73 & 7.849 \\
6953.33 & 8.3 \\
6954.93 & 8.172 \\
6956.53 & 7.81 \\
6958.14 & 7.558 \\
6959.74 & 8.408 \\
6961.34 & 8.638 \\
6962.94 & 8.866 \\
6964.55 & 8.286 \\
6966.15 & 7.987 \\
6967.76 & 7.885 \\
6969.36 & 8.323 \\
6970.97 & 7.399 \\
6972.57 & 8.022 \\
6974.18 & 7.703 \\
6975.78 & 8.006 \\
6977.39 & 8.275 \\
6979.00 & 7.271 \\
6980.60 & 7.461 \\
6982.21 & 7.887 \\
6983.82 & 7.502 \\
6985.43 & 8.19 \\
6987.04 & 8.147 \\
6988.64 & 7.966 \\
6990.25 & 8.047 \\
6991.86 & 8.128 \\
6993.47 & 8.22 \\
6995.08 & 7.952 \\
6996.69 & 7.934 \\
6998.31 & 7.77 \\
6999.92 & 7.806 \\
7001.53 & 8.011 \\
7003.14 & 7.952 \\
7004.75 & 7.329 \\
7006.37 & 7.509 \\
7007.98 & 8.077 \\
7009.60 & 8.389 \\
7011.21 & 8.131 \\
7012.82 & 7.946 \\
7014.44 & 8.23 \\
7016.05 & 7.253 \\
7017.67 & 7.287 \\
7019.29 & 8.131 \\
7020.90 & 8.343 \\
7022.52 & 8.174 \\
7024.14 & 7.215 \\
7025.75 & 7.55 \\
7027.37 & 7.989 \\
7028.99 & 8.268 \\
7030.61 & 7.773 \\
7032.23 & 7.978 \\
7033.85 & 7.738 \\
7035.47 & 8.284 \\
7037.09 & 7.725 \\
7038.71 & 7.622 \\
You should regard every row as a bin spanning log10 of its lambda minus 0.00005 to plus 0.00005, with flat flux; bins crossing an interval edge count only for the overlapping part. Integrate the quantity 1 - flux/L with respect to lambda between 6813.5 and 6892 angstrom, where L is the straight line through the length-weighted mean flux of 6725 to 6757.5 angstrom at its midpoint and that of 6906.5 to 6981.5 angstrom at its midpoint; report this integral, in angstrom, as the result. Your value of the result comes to -1.4 angstrom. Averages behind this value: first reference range 8.28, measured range 8.31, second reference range 8.07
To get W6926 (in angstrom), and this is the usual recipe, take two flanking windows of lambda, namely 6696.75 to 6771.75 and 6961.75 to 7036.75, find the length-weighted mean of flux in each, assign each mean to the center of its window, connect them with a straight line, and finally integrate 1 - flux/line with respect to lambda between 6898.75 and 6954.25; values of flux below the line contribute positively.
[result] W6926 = -0.6 angstrom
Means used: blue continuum 8.37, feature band 8.13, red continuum 7.93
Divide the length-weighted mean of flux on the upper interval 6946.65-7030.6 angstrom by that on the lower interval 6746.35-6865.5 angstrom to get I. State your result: 0.96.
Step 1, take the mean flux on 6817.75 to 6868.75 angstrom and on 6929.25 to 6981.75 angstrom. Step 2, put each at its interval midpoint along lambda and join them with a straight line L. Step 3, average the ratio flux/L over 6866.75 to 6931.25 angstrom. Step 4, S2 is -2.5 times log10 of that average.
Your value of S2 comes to -0.01 mag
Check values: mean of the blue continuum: 8.29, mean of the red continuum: 8.04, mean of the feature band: 8.23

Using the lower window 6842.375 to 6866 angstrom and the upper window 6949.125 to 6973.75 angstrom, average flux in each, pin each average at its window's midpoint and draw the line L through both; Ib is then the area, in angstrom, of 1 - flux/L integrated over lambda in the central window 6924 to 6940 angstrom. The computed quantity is 0.2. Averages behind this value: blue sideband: 8.29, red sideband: 8.12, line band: 8.07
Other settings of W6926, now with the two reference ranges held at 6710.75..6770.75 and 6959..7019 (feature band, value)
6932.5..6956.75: -0.3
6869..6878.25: -0.3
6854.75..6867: -0.3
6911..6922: -0.1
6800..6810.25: -0.1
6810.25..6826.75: -0.4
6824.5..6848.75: -0.2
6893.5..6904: -0.1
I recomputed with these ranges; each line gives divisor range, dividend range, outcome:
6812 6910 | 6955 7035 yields 0.96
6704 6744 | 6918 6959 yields 0.95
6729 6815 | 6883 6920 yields 0.98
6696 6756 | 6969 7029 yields 0.94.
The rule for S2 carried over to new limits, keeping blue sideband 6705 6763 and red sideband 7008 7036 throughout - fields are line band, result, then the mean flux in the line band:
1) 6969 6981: 0.03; 7.8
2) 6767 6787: -0.02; 8.49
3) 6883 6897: -0.02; 8.28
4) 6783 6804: -0.02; 8.47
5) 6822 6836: -0.02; 8.36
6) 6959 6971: -0.03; 8.27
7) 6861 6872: -0.02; 8.3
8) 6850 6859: 0.01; 8.11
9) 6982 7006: 0.01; 7.92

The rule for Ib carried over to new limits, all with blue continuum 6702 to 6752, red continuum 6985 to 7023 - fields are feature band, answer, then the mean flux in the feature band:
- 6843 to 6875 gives -0.31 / 8.27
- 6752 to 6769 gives 0.09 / 8.31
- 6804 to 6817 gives 0.14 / 8.18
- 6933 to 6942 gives -0.19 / 8.24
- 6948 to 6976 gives -0.25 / 8.09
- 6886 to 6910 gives -0.42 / 8.27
